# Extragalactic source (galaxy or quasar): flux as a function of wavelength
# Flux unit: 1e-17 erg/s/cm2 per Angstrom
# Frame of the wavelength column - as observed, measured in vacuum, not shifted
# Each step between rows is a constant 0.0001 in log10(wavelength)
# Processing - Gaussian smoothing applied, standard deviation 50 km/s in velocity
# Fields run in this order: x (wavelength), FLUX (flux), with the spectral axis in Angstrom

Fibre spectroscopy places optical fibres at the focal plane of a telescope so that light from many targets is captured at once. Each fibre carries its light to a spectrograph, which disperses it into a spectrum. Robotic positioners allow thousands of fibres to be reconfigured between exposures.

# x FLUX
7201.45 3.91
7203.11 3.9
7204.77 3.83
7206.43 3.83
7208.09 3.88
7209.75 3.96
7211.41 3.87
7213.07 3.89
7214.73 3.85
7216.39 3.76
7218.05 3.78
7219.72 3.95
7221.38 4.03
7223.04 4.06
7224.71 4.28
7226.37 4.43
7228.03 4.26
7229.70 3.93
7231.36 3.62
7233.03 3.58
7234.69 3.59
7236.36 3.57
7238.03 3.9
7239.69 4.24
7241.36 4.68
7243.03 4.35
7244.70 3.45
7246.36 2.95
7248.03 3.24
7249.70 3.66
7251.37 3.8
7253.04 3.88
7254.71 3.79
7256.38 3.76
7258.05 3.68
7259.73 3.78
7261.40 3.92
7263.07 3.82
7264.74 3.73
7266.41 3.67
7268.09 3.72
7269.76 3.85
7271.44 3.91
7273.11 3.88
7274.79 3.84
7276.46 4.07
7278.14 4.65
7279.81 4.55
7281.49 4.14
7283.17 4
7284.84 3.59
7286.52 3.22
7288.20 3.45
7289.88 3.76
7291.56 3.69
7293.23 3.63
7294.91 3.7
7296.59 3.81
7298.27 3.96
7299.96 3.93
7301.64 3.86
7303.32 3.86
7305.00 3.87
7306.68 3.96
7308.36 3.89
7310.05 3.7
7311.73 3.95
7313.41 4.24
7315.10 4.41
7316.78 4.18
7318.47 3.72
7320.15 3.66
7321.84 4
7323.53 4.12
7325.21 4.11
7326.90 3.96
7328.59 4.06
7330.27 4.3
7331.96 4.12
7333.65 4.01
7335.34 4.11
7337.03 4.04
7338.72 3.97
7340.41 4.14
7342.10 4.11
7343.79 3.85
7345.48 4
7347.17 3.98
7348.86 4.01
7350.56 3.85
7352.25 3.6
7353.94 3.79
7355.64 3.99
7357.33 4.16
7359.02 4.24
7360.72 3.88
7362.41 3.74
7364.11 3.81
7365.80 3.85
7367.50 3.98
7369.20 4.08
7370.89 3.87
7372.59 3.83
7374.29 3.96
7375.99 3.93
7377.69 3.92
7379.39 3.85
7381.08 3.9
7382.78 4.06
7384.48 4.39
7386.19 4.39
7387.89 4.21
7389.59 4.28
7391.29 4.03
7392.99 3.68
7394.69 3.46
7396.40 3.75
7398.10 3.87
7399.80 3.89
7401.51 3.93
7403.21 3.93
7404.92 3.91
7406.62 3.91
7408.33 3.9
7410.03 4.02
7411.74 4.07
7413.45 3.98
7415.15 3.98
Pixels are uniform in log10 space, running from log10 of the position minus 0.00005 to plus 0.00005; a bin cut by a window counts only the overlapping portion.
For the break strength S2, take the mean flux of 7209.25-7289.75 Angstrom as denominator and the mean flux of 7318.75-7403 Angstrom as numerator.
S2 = 1.03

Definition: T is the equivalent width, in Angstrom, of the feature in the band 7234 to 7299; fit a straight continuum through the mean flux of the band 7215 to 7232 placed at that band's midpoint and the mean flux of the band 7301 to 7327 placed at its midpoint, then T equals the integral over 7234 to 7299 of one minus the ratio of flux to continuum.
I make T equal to 2.82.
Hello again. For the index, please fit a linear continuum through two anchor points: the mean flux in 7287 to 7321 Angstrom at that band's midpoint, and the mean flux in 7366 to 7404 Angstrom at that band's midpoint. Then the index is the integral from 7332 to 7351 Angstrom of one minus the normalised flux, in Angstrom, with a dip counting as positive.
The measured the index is -0.54 Angstrom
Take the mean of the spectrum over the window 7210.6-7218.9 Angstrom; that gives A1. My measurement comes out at 3.83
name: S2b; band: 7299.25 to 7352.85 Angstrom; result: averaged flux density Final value 3.99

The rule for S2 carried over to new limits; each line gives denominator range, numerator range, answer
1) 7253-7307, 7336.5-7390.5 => 1.04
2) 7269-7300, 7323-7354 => 1.04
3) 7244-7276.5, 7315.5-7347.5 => 1.09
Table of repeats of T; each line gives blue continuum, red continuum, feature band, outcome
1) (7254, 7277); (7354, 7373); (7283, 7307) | 0.7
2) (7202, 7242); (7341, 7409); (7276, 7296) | 0.4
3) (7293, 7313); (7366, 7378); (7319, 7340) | -0.8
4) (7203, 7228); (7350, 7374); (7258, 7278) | 0.4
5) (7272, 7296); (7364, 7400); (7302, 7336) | -0.9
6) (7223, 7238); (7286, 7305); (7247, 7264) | 0.5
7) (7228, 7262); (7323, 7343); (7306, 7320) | 0.1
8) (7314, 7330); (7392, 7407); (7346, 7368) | 0.1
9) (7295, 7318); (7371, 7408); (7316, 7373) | -0.3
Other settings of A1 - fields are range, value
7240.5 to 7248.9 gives 3.73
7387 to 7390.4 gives 4.25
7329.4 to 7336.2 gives 4.14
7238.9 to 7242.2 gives 4.46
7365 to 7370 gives 3.96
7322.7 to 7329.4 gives 4.06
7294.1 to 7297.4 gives 3.75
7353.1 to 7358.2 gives 3.98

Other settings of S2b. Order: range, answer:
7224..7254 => 3.85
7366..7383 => 3.93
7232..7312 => 3.82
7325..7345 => 4.06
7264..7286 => 3.96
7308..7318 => 4.05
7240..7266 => 3.77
